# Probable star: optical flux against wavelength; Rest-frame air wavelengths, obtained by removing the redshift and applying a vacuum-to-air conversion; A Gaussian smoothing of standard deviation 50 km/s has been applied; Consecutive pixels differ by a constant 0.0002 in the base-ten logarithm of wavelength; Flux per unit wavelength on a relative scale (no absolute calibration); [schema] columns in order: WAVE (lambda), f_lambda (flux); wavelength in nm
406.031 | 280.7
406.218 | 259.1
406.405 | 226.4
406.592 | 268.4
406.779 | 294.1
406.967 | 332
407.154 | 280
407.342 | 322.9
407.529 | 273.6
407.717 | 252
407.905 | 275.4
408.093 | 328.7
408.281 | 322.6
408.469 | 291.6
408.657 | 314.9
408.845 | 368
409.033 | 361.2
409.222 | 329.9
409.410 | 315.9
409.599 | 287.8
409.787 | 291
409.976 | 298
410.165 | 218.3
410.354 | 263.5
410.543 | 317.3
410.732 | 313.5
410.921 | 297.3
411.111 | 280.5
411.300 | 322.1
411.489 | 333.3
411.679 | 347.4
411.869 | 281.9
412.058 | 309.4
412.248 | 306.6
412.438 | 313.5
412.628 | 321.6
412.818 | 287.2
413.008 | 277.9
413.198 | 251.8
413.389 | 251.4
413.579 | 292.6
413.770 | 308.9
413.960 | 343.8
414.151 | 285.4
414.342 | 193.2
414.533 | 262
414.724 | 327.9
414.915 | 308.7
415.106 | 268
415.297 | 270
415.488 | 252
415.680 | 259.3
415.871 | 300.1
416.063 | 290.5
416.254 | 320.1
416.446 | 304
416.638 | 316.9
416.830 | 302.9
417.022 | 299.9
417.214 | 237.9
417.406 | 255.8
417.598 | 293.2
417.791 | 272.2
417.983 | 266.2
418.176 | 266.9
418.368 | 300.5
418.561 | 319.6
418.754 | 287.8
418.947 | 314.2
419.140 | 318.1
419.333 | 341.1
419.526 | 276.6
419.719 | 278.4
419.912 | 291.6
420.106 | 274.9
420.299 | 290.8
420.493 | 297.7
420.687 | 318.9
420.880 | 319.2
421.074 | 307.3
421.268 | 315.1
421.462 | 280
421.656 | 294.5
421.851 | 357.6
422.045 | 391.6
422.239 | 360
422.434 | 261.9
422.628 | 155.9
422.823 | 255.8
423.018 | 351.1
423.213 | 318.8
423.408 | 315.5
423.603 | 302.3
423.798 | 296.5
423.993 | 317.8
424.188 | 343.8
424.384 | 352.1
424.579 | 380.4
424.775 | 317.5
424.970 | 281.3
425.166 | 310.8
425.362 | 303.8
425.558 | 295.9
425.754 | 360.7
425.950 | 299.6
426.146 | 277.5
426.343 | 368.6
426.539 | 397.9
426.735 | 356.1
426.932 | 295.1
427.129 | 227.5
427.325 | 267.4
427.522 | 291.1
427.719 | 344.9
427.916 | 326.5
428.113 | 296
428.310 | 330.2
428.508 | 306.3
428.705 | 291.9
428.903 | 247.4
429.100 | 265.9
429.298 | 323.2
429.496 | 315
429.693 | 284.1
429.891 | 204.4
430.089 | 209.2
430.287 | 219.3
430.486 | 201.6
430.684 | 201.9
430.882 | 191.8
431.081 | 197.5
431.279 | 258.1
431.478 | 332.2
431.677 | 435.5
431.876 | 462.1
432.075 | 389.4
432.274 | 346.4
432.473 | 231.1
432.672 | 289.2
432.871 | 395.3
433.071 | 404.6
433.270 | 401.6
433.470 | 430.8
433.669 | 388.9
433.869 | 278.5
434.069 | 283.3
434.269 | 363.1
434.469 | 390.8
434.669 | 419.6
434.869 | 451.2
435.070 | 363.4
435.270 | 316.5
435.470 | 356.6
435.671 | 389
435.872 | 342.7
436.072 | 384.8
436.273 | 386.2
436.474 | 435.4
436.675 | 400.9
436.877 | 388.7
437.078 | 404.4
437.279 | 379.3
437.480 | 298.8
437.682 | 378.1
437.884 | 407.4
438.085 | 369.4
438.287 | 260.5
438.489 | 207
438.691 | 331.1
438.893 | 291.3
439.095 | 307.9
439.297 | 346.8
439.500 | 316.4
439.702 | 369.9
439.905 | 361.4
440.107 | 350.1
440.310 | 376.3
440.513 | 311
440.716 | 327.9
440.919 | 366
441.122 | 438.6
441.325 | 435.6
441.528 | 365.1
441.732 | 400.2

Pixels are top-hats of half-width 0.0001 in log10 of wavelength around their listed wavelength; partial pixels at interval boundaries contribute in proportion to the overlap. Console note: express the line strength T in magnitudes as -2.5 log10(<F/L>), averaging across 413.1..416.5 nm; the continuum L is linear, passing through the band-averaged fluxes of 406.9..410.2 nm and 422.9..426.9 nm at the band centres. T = 0.11 mag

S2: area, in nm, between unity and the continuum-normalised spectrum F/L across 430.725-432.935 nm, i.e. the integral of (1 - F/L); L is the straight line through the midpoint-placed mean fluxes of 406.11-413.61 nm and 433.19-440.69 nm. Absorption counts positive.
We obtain 0.19 nm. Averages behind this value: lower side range 297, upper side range 357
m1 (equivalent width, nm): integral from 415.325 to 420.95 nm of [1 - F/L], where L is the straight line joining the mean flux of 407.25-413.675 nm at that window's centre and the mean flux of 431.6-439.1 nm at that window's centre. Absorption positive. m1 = 0.49 nm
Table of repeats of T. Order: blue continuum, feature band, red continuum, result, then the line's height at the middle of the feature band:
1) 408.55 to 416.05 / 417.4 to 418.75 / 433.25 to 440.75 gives 0.09 mag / 310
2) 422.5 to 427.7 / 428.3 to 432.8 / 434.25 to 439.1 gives 0.18 mag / 334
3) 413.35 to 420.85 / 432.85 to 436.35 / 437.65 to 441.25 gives -0.14 mag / 329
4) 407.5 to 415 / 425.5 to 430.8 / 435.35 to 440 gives 0.15 mag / 333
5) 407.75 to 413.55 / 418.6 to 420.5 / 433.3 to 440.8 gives 0.08 mag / 320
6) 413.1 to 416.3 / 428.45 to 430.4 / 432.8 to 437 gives 0.31 mag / 353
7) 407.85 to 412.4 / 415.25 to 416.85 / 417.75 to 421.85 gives 0.04 mag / 302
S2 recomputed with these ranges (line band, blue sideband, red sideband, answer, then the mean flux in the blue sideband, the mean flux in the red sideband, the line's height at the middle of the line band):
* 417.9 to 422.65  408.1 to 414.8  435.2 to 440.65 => 0.23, 300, 351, 317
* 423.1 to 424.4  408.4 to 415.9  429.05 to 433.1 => -0.12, 296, 292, 293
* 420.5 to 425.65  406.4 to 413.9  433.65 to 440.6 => 0.22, 299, 354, 326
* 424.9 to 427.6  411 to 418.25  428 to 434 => -0.09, 289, 304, 300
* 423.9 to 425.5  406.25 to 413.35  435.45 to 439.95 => 0.01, 299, 352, 327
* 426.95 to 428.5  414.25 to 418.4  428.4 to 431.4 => -0.27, 280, 249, 254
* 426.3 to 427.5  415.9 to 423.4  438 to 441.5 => -0.01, 298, 340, 313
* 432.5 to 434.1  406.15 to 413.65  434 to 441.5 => -0.03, 297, 360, 350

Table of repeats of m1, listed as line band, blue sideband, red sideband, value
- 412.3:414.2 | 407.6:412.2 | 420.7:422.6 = 0.09 nm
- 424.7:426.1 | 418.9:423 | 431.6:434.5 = 0.07 nm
